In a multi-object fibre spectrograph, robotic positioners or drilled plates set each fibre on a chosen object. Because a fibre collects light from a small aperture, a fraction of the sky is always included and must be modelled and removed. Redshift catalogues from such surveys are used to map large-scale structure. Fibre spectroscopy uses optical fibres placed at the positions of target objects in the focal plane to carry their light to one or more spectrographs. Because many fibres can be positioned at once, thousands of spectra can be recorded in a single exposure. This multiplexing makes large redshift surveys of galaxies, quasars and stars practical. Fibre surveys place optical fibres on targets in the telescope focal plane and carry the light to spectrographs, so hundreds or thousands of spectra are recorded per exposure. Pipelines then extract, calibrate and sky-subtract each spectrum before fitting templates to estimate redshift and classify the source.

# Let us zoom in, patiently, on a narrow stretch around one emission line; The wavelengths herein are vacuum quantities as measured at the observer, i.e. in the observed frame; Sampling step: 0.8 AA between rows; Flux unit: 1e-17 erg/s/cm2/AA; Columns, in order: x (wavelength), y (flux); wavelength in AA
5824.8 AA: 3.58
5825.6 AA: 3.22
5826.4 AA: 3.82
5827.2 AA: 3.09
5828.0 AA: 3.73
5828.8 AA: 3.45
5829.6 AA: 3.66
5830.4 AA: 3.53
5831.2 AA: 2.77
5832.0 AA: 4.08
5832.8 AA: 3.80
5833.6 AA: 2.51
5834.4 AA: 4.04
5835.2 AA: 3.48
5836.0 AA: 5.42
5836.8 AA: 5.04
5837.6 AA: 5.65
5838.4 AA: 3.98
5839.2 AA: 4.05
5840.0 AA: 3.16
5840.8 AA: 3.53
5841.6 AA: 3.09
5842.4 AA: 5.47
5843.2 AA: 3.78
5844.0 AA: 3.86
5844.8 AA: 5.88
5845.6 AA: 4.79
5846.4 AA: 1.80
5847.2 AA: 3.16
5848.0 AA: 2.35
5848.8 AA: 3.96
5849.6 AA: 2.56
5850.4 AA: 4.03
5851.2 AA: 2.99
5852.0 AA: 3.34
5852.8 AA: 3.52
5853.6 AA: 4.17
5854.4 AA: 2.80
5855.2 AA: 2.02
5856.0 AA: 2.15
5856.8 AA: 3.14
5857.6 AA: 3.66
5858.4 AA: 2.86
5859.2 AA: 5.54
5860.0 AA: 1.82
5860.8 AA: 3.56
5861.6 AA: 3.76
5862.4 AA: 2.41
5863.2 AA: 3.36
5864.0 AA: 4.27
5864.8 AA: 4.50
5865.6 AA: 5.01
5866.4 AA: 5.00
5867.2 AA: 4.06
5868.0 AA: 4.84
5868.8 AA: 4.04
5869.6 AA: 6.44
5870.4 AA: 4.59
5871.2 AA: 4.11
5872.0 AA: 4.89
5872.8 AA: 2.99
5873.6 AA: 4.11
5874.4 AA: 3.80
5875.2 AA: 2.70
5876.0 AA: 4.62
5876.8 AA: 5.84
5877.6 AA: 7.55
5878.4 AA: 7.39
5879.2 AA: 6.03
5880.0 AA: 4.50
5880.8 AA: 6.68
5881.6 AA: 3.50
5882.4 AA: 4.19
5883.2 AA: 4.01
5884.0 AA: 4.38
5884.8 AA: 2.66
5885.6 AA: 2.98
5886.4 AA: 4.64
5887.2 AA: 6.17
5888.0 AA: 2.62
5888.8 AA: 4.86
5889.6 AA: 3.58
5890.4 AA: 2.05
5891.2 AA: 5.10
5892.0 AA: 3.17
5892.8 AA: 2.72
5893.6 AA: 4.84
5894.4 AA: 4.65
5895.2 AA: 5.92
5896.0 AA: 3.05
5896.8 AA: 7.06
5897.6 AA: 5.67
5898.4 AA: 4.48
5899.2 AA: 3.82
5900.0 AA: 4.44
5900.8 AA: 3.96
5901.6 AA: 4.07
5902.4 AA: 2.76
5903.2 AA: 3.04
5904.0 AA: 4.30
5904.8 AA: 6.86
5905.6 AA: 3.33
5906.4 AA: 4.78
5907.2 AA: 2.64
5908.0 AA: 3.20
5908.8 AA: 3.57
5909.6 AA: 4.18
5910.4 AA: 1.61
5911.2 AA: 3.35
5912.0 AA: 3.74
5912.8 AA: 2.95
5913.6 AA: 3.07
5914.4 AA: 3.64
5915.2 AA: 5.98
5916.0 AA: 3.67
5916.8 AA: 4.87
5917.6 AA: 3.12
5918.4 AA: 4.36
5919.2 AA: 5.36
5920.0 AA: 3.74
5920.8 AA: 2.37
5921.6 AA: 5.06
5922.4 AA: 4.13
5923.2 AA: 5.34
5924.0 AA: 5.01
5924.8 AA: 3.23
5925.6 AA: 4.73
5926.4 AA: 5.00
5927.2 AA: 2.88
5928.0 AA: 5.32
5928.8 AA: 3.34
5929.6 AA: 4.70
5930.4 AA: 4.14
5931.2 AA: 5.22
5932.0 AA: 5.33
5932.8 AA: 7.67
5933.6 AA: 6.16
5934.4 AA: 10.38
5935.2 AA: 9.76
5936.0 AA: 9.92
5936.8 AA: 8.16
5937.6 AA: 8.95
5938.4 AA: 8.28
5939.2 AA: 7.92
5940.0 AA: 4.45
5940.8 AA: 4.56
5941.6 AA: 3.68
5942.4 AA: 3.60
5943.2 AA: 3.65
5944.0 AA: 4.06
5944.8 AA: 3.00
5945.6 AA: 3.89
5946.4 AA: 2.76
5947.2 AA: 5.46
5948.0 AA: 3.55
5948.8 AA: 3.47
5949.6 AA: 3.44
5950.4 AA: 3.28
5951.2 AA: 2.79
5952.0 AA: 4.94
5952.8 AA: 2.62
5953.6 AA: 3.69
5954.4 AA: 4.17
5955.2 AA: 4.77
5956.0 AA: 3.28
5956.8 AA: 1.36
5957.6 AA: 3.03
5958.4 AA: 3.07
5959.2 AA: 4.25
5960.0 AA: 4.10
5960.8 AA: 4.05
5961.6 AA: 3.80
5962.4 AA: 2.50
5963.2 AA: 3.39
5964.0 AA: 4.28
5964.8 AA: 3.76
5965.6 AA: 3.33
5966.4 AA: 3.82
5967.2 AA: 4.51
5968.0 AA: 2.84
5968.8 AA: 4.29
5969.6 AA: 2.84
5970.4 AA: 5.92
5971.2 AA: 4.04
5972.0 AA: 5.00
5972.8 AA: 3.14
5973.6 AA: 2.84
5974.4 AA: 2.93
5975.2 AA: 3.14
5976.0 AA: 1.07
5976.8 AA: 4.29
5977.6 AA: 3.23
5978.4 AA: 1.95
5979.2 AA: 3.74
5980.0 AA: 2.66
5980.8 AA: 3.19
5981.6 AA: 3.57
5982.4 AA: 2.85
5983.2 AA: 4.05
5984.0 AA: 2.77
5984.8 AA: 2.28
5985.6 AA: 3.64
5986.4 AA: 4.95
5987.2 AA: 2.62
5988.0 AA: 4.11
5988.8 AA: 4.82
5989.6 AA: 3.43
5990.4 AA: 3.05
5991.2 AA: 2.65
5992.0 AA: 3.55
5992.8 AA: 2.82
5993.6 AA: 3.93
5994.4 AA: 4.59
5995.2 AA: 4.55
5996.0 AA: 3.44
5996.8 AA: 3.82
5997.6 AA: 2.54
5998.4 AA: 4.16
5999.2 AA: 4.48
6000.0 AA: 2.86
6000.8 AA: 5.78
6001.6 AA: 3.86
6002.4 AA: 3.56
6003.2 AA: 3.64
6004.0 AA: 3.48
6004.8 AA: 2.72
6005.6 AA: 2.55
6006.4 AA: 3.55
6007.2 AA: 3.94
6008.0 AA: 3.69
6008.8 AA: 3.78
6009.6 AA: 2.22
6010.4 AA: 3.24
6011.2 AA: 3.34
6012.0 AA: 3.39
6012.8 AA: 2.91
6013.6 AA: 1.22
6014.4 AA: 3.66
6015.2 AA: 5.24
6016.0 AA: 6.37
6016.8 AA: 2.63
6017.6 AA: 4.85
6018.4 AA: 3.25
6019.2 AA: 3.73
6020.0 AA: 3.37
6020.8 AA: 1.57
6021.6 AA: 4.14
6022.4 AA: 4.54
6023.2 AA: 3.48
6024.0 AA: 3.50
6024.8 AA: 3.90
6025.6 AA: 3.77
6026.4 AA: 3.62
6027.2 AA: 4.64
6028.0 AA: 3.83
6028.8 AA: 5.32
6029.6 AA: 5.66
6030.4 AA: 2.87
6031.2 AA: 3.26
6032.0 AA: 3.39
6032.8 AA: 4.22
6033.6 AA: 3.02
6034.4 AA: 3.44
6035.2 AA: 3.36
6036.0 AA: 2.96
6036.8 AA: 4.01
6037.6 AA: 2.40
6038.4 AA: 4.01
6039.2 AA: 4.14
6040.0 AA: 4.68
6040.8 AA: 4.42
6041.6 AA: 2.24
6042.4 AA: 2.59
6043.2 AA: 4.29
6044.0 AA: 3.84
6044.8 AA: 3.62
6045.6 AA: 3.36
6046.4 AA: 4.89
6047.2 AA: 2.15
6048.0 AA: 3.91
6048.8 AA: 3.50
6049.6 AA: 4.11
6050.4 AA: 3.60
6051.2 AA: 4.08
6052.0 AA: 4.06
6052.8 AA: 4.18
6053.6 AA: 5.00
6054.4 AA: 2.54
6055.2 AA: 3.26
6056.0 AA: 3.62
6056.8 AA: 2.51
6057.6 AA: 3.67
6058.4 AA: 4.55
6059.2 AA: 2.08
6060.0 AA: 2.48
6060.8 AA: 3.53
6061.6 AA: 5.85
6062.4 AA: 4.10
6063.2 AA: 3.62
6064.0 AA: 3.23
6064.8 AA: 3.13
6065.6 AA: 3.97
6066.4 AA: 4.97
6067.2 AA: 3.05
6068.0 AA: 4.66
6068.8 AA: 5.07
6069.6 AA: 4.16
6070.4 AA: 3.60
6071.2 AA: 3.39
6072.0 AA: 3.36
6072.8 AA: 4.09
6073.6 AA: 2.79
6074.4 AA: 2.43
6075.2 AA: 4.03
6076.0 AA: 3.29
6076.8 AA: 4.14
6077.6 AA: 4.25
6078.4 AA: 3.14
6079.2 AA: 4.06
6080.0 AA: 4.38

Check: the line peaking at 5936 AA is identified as [O III]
